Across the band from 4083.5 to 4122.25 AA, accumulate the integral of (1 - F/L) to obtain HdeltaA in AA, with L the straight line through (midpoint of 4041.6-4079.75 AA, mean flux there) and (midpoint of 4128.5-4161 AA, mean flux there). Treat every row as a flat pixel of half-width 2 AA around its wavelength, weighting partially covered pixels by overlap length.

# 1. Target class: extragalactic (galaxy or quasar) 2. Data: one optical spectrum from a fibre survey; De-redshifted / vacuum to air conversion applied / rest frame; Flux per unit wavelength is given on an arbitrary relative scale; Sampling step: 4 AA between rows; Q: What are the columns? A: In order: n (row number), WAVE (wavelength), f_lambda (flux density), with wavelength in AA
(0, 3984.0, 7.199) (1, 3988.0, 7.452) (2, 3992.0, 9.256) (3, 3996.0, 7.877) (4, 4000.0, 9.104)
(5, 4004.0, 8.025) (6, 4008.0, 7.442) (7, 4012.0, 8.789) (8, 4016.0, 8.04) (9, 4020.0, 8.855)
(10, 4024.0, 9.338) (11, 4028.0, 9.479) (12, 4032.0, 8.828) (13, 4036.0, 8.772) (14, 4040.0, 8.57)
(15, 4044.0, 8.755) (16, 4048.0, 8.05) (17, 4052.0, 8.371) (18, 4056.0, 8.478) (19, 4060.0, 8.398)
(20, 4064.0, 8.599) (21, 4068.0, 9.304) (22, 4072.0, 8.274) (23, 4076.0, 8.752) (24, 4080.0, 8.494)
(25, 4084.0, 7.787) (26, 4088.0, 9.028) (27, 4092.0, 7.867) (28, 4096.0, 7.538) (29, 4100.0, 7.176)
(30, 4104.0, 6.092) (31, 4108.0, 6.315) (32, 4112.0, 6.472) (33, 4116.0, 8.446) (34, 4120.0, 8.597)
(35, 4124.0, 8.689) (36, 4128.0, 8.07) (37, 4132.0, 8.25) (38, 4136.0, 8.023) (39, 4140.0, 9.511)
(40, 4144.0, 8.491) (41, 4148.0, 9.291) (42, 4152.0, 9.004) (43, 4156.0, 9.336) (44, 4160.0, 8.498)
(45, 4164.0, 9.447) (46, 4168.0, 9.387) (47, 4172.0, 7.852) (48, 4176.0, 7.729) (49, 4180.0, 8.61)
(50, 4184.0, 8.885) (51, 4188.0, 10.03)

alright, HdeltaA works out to 5.1 AA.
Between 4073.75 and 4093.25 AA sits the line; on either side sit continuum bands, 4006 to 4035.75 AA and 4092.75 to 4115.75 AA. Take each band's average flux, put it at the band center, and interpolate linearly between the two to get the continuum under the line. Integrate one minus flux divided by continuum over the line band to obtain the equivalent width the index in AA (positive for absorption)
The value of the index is -2.8 AA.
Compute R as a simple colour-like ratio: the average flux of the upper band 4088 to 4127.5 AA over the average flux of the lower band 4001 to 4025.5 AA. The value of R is 0.9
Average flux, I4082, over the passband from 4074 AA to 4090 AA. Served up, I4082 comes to 8.52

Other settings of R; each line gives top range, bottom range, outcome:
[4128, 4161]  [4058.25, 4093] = 1.03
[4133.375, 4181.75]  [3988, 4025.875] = 1.03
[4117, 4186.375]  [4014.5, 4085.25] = 1.01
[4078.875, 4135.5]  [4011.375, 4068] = 0.89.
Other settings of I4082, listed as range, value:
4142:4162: 8.92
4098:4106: 6.63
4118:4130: 8.45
